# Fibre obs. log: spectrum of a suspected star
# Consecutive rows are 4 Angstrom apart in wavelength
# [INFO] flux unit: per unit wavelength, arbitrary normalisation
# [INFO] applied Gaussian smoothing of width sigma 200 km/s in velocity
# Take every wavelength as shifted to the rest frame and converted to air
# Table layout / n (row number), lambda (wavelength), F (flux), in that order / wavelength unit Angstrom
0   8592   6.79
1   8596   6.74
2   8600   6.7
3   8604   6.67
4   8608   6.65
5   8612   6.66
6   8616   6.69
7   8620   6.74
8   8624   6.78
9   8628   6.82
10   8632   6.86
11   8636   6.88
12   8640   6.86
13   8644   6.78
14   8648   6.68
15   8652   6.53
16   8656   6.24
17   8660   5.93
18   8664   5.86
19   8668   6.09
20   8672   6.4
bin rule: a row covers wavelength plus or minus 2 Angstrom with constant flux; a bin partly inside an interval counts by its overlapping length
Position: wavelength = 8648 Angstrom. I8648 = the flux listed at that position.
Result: 6.68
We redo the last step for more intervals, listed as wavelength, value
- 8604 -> 6.67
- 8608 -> 6.65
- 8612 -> 6.66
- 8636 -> 6.88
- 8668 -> 6.09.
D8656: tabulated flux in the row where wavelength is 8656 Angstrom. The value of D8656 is 6.24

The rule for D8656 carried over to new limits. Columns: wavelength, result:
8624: 6.78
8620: 6.74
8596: 6.74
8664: 5.86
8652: 6.53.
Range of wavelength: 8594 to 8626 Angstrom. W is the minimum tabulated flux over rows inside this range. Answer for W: 6.65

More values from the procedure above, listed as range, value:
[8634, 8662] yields 5.93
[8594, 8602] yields 6.7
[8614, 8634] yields 6.69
